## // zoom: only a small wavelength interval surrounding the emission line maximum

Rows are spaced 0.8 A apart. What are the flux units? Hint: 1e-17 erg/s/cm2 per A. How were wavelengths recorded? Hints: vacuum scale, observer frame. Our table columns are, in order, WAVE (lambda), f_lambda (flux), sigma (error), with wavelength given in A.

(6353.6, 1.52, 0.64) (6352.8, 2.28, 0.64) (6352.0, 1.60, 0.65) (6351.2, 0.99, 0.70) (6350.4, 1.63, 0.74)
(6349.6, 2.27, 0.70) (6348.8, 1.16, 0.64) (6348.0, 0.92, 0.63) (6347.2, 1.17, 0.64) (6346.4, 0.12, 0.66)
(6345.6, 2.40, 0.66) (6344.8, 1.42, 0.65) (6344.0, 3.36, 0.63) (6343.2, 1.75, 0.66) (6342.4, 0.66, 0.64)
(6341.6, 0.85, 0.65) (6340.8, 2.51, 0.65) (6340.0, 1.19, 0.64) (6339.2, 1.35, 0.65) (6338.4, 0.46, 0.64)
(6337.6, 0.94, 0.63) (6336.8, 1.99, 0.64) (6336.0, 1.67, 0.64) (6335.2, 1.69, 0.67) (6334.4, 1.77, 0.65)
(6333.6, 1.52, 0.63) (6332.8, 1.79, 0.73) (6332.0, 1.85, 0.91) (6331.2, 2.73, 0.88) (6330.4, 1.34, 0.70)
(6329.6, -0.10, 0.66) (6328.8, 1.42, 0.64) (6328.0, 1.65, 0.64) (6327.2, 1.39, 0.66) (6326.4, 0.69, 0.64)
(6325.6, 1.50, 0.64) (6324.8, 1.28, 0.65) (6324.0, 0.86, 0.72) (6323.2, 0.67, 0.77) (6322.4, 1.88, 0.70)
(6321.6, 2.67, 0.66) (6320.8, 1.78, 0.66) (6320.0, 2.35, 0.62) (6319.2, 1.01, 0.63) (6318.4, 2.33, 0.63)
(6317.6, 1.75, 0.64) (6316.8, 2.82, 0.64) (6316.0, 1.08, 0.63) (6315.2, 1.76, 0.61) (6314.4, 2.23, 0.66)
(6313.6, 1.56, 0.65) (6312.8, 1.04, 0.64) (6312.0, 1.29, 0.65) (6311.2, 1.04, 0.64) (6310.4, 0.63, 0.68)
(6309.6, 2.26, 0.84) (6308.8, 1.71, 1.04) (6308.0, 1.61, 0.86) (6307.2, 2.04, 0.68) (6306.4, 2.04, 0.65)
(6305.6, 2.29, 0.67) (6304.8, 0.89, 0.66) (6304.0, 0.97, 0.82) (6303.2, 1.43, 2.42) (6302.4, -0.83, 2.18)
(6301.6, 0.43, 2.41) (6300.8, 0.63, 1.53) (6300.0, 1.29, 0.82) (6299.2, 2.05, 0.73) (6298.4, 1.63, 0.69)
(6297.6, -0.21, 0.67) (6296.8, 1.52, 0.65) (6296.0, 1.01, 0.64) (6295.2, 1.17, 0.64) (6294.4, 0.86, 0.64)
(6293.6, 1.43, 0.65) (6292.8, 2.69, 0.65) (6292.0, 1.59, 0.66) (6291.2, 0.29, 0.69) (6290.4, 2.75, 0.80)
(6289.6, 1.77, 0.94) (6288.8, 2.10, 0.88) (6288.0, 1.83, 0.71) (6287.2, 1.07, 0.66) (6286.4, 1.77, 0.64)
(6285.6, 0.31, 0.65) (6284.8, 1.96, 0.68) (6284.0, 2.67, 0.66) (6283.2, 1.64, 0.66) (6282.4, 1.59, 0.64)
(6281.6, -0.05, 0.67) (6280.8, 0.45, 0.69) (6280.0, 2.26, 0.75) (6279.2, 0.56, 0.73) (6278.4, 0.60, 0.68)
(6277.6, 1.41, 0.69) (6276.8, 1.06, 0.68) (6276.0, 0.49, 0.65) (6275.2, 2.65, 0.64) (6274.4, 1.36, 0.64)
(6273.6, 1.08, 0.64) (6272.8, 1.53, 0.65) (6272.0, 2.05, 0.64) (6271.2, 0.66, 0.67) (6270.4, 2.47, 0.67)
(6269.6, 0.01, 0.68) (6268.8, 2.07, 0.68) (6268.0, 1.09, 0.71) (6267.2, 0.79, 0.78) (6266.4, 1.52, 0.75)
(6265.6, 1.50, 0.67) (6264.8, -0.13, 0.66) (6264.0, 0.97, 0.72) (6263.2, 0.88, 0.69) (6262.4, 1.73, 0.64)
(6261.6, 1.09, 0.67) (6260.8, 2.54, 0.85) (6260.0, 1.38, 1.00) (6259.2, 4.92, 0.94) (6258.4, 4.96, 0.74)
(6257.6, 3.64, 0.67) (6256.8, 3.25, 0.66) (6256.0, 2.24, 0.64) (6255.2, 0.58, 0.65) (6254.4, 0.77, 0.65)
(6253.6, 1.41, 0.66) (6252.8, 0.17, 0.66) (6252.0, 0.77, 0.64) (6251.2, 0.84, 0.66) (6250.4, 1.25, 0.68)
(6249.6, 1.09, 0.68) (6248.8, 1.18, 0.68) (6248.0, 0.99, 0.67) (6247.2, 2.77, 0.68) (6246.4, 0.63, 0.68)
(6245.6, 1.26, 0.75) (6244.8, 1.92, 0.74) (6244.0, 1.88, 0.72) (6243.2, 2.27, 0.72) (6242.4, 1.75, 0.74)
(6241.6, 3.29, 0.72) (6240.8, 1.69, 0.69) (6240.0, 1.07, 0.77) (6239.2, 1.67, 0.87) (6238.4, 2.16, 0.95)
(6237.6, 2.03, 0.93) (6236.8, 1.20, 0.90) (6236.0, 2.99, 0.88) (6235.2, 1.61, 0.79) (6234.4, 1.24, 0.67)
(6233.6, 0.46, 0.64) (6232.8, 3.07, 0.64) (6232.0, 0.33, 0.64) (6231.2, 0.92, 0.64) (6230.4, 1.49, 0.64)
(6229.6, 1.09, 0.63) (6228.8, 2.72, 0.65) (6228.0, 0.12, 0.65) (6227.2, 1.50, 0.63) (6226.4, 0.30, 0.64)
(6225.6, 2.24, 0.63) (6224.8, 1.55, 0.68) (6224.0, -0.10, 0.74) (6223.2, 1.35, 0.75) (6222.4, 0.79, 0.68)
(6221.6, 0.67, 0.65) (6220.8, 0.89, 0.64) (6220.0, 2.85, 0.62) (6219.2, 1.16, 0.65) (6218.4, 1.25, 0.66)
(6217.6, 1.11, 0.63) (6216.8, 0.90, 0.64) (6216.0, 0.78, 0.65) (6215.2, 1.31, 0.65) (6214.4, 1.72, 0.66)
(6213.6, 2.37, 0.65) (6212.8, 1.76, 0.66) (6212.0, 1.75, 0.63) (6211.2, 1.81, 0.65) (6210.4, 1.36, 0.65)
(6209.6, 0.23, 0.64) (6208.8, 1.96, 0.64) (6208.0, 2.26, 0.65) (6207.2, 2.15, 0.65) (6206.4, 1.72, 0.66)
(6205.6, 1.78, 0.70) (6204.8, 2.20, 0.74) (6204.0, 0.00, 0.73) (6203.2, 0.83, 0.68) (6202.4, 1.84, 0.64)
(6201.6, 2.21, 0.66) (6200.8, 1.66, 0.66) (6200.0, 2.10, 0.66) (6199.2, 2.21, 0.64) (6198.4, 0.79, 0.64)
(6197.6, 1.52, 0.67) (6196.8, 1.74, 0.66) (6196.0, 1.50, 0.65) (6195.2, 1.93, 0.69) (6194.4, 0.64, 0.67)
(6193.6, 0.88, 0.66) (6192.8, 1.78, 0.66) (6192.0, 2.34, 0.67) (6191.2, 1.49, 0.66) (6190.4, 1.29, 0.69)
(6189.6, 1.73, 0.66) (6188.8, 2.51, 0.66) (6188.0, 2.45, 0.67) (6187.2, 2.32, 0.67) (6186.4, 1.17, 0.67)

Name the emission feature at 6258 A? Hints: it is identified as Hbeta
